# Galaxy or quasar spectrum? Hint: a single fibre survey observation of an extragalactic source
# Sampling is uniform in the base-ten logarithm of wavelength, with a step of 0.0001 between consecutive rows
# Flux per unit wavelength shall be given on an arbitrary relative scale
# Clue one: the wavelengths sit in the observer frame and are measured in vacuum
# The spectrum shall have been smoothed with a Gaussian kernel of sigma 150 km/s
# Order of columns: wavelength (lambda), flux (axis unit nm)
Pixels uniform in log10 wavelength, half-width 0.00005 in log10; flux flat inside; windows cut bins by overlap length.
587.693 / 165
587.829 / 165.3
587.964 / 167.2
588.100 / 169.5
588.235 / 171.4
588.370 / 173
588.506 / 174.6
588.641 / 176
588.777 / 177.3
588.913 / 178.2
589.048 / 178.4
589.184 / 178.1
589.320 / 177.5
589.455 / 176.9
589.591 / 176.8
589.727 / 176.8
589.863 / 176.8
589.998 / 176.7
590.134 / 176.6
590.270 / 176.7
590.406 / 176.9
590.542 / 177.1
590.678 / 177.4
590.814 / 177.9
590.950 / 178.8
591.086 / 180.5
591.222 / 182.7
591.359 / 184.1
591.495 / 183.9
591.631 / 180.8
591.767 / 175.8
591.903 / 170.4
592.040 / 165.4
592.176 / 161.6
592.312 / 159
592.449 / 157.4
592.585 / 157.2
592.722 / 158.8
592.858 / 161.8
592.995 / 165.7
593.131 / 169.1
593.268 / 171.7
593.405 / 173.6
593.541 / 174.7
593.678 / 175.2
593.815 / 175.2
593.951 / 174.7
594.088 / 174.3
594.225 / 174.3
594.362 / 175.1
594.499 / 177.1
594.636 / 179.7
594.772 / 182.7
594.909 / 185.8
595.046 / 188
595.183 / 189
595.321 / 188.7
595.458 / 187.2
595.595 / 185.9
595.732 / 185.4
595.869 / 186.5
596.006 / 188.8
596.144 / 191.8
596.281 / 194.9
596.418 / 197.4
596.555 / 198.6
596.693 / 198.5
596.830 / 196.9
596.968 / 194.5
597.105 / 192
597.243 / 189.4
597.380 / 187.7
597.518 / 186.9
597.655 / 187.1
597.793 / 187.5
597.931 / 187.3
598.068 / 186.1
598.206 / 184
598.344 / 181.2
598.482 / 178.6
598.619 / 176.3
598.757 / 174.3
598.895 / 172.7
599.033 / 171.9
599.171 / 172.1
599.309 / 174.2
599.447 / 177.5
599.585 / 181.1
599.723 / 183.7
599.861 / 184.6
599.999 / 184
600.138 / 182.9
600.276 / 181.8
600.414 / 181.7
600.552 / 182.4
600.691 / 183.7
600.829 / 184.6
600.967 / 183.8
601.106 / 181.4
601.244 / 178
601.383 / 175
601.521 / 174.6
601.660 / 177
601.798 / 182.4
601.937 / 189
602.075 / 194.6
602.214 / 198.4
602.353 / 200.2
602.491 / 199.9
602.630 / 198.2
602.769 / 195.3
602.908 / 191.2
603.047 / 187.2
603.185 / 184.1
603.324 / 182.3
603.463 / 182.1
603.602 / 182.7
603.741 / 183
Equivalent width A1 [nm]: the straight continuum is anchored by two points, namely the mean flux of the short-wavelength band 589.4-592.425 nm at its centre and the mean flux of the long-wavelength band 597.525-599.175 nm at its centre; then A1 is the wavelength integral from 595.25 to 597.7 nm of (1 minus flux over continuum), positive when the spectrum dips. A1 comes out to -0.16 nm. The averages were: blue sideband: 176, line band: 191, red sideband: 181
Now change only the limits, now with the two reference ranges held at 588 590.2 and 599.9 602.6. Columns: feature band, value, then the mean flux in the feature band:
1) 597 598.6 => -0.031 nm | 186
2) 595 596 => -0.036 nm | 187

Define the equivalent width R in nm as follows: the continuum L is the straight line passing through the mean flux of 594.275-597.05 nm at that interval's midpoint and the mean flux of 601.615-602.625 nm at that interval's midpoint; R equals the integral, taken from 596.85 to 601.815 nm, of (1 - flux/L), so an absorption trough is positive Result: 0.23 nm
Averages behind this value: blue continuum 189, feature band 182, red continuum 193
